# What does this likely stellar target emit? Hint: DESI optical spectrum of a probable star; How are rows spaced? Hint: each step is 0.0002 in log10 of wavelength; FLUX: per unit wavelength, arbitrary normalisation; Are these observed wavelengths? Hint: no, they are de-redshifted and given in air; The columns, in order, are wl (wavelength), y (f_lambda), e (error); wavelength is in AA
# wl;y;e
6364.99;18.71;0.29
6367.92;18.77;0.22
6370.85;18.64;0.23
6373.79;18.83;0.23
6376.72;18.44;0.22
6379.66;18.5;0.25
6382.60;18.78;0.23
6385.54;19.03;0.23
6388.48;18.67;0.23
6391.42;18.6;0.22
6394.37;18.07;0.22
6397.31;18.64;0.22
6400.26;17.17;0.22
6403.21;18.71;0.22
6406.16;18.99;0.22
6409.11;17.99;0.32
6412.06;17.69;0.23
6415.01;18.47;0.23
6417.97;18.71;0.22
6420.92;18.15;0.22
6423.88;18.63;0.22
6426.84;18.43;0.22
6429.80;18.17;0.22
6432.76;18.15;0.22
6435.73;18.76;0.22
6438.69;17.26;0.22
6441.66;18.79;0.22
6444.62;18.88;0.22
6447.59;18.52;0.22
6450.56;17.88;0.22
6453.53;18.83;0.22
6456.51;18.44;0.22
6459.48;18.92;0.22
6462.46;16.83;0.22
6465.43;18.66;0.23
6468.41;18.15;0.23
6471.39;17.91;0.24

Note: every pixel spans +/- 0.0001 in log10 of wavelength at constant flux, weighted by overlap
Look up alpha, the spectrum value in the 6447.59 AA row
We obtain 18.52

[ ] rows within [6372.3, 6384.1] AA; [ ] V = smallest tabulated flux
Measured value 18.44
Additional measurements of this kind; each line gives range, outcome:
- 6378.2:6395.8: 18.07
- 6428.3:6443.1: 17.26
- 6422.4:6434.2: 18.15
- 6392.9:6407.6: 17.17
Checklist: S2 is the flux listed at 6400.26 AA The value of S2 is 17.17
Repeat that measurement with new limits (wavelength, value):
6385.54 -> 19.03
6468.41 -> 18.15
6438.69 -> 17.26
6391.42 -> 18.6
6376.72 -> 18.44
